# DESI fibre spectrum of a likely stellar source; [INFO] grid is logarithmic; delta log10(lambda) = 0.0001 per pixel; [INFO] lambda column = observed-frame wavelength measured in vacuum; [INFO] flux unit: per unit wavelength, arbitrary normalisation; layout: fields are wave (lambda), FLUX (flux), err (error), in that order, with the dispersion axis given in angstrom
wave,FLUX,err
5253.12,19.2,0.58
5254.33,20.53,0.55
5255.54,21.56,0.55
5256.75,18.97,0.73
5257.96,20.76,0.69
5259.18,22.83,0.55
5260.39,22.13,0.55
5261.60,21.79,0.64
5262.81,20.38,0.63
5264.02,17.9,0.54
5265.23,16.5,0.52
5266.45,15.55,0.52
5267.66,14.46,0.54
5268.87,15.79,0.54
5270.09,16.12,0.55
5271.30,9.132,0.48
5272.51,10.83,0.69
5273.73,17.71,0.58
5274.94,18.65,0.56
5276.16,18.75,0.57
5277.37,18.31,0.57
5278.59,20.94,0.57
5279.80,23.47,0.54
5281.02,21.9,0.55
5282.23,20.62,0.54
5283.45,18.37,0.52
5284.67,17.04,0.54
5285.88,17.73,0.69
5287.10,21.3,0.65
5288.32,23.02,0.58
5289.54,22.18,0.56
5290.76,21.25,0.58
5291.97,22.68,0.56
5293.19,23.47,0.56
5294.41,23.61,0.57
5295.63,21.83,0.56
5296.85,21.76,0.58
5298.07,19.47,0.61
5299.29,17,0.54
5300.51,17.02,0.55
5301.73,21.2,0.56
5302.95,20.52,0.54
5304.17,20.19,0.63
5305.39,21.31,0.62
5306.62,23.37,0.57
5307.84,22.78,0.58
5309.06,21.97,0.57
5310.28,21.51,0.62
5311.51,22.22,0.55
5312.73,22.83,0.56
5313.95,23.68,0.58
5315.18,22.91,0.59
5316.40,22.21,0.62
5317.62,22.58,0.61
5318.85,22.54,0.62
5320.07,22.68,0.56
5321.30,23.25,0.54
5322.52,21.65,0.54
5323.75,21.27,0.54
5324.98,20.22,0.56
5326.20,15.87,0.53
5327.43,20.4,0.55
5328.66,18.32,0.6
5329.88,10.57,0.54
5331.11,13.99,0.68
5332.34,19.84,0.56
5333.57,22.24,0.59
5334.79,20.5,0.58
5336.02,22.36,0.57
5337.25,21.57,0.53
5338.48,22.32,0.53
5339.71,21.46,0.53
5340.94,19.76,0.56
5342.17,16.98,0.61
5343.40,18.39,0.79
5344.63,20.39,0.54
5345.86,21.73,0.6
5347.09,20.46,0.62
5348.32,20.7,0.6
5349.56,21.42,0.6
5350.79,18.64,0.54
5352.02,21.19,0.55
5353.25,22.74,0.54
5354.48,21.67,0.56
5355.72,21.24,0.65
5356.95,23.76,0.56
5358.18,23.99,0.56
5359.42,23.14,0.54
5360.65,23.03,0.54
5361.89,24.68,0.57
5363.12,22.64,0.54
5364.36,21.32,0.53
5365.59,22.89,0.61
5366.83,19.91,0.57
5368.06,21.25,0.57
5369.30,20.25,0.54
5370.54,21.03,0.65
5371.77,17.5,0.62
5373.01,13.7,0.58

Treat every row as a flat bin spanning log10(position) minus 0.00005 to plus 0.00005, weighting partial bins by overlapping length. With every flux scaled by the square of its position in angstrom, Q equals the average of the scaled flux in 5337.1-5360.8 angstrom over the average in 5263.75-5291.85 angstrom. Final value 1.2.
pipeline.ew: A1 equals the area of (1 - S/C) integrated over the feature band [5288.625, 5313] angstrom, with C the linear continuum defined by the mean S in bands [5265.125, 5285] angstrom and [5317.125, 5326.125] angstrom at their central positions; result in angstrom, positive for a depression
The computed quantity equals -2.1 angstrom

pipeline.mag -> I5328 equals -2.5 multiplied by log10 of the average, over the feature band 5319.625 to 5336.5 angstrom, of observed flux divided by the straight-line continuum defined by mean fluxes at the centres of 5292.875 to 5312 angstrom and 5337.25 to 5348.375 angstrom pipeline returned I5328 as 0.06 mag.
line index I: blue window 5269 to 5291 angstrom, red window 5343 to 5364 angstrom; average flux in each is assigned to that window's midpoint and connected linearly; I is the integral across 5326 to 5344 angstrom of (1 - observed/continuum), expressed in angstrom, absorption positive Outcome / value 1.7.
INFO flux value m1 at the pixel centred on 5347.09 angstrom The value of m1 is 20.46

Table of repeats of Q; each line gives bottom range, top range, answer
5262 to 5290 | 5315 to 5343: 1.14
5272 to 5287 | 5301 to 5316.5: 1.18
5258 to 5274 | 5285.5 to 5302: 1.24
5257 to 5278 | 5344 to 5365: 1.29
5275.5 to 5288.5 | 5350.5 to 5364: 1.16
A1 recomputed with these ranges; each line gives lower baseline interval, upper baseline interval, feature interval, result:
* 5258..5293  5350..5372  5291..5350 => -1.1 angstrom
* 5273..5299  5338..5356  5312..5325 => -1.2 angstrom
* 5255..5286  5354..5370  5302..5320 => -1.8 angstrom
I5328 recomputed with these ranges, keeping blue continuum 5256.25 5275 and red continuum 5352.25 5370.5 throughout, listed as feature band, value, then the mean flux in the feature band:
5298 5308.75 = -0.06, 20.4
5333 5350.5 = 0.03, 20.7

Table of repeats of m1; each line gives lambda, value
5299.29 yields 17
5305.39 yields 21.31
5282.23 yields 20.62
